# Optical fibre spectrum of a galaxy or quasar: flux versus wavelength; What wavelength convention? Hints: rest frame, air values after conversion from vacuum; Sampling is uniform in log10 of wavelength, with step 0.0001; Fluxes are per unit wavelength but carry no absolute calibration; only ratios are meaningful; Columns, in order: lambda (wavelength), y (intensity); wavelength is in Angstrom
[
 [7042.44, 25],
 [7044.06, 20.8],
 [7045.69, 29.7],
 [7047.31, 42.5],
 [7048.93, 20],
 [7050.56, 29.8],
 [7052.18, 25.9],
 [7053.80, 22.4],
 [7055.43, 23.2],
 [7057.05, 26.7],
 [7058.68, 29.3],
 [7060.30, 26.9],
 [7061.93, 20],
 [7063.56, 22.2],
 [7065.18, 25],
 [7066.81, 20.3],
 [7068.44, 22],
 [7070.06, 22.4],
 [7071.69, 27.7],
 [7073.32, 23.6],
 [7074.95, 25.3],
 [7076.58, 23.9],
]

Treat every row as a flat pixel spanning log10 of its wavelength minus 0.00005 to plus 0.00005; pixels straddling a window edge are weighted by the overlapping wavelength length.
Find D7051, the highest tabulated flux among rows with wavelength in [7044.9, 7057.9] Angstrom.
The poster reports 42.5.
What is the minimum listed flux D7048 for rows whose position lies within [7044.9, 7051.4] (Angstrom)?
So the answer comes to 20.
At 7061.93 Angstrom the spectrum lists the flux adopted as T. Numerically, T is 20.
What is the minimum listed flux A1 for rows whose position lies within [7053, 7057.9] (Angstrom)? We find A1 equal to 22.4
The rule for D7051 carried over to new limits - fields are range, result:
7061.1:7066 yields 25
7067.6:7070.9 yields 22.4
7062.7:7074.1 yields 27.7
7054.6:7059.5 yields 29.3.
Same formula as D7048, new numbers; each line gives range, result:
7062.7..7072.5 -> 20.3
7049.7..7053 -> 25.9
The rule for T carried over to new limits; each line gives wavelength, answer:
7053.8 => 22.4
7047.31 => 42.5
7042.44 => 25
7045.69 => 29.7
